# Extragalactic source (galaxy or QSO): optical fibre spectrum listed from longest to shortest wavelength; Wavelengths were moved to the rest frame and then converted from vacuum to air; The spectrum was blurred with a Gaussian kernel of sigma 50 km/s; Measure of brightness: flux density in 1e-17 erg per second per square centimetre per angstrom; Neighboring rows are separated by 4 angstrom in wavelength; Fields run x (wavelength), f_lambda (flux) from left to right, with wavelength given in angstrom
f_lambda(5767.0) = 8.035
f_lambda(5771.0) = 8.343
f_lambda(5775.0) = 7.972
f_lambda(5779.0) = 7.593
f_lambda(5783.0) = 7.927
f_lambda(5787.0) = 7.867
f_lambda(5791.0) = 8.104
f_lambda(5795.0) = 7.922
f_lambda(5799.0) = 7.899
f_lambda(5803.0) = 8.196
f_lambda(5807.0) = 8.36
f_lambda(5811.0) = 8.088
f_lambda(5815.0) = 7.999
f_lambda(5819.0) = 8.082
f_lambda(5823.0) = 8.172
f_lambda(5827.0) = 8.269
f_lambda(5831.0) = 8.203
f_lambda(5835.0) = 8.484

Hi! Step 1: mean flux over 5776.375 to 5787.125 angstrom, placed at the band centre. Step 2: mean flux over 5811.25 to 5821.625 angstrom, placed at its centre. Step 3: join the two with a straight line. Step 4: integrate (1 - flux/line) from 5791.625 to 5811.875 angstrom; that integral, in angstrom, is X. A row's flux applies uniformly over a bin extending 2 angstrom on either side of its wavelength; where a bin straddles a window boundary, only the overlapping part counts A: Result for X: -0.4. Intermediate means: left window 7.79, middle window 8.09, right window 8.06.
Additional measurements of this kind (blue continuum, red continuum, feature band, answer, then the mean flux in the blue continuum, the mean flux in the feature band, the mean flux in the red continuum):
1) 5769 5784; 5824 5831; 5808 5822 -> 0.1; 7.96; 8.09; 8.24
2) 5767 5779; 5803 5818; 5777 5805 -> 0.6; 8.04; 7.93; 8.15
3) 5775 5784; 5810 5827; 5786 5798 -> -0.1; 7.79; 7.97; 8.11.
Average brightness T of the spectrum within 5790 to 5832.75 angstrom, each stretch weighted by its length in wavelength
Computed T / 8.12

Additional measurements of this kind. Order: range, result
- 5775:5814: 7.99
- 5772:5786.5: 7.87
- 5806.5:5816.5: 8.12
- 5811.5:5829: 8.13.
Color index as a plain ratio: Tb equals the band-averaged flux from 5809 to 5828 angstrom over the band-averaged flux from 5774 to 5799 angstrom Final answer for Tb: 1.0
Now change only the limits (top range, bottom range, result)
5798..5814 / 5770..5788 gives 1.03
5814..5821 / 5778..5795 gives 1.02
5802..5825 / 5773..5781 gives 1.05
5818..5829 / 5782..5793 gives 1.03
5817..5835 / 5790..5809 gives 1.01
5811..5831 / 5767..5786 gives 1.02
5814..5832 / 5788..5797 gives 1.02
